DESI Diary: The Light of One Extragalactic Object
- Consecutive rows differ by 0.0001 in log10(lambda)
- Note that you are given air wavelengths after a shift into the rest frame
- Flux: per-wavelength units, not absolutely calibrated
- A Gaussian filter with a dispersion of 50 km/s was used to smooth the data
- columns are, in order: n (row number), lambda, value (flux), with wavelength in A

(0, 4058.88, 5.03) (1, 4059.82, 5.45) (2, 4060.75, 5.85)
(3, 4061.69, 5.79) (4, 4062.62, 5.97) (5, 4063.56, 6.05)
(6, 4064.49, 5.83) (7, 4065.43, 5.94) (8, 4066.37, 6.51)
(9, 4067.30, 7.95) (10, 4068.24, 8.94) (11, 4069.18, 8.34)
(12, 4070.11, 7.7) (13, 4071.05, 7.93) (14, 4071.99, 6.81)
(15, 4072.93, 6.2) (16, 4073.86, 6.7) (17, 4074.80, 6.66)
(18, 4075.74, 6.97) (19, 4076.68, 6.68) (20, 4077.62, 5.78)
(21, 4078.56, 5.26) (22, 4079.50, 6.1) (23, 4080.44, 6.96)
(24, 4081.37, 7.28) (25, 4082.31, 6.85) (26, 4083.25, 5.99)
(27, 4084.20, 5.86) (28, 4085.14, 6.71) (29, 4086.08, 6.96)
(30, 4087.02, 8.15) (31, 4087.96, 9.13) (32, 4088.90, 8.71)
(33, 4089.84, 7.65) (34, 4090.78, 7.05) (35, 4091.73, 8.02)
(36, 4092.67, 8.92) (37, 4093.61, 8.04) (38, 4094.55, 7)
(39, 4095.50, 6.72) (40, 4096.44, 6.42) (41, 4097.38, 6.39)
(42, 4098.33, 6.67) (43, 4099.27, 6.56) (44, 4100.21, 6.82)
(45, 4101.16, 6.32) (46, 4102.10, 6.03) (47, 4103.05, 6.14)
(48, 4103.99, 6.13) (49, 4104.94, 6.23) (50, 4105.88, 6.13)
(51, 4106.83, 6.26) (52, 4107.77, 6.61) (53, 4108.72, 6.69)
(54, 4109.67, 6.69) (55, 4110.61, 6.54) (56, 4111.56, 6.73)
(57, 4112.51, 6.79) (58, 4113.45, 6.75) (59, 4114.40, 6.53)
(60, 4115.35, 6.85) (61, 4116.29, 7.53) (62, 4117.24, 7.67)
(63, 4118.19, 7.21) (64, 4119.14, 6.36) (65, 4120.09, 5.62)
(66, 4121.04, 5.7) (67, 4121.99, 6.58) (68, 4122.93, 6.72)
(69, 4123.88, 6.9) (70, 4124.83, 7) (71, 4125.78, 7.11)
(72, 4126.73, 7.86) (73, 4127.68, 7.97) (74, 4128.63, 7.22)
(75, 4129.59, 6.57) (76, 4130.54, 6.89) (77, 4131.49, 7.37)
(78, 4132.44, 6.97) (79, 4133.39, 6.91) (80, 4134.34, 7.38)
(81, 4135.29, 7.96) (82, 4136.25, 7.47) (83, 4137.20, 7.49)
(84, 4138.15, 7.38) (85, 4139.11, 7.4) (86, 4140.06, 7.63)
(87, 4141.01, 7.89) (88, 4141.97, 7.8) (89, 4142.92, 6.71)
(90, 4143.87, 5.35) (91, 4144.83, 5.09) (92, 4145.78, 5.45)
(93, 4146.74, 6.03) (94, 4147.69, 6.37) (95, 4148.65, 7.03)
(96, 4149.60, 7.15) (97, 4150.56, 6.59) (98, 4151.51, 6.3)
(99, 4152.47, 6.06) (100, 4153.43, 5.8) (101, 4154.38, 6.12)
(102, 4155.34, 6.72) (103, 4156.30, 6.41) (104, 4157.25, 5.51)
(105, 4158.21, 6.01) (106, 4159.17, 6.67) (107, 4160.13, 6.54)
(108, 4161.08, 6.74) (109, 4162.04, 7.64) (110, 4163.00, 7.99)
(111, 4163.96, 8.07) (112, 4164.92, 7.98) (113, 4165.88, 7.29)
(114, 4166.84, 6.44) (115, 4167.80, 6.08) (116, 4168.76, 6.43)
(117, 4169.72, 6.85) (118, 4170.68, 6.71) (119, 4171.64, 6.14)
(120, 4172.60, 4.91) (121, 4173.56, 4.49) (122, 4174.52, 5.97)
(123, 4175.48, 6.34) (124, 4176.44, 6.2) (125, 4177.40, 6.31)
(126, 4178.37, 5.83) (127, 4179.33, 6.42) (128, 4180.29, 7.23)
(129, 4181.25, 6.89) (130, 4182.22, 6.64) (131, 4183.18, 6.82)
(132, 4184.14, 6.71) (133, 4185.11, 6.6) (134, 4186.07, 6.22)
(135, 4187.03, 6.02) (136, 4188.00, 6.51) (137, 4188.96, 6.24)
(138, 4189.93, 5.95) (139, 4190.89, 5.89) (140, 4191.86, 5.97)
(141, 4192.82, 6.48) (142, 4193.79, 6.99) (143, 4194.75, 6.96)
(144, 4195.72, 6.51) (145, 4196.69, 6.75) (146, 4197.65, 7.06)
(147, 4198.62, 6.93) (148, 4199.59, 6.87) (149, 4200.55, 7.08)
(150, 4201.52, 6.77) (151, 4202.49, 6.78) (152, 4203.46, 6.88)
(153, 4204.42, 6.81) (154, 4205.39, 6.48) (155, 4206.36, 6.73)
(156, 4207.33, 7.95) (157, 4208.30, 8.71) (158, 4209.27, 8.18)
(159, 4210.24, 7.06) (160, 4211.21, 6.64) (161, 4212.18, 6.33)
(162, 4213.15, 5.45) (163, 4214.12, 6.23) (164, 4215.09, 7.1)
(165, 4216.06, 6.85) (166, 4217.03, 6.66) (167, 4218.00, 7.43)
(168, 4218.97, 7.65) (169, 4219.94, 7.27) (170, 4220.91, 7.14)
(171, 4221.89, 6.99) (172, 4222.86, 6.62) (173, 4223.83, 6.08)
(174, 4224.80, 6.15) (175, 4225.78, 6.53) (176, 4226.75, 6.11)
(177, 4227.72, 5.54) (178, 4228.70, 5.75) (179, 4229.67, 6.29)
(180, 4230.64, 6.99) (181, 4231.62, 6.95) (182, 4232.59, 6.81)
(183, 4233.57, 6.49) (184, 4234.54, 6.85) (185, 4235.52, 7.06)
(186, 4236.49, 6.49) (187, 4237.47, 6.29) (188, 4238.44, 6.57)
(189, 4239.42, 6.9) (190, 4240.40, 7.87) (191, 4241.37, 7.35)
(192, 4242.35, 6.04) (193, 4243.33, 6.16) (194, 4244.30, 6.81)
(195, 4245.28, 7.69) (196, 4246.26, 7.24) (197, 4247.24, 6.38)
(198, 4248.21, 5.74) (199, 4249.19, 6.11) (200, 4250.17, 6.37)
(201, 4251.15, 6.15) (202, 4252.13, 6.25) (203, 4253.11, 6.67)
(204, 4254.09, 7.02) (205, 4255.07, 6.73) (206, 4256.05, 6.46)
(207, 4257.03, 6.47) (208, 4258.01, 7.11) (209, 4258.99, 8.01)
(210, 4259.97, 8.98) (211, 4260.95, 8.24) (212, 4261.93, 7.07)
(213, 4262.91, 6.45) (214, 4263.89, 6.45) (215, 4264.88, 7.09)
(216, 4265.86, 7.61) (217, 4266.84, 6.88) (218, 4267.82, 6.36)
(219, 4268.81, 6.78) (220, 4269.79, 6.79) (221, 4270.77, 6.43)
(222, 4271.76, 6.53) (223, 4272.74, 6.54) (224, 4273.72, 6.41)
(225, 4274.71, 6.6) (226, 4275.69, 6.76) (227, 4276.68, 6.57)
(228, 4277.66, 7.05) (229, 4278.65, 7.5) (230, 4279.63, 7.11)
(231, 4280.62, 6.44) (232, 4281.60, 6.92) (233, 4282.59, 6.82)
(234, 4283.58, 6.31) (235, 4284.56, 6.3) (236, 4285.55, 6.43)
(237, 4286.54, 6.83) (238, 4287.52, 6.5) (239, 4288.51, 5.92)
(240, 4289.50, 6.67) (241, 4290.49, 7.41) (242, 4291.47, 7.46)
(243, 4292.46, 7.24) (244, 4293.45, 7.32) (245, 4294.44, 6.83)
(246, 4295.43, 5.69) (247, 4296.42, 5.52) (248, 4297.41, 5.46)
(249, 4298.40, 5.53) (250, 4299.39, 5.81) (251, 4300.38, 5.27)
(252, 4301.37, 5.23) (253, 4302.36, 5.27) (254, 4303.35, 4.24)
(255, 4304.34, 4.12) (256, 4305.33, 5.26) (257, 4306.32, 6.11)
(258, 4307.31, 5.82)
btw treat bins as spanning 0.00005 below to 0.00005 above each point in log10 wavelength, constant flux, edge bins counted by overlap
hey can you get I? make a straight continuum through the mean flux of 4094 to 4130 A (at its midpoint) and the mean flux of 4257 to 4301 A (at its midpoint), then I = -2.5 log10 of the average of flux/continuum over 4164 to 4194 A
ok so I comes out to 0.051 mag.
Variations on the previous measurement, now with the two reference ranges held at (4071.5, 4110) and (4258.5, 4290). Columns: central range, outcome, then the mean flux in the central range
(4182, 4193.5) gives 0.08 mag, 6.34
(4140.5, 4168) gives 0.03 mag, 6.62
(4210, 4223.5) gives 0.01 mag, 6.81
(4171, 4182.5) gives 0.12 mag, 6.11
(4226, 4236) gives 0.06 mag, 6.49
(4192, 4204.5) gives 0.00 mag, 6.82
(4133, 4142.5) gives -0.11 mag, 7.53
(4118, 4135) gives -0.02 mag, 6.92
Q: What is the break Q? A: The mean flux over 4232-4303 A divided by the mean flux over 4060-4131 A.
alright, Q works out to 0.97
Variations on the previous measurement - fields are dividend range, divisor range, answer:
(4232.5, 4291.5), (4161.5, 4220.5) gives 1.01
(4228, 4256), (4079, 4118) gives 0.96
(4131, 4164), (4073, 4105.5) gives 0.99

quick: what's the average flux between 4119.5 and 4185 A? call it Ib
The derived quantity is 6.69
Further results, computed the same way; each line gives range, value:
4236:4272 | 6.83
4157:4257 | 6.65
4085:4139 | 7.01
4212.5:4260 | 6.69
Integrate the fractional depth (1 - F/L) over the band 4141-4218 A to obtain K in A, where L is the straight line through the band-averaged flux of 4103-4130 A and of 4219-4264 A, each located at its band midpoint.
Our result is 1.7 A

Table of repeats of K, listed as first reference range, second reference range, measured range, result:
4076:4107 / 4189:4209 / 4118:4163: 0.48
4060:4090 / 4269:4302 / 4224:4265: -1.02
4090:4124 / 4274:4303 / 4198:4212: -1.16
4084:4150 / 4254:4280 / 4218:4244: 1.08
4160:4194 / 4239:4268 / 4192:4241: -0.65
